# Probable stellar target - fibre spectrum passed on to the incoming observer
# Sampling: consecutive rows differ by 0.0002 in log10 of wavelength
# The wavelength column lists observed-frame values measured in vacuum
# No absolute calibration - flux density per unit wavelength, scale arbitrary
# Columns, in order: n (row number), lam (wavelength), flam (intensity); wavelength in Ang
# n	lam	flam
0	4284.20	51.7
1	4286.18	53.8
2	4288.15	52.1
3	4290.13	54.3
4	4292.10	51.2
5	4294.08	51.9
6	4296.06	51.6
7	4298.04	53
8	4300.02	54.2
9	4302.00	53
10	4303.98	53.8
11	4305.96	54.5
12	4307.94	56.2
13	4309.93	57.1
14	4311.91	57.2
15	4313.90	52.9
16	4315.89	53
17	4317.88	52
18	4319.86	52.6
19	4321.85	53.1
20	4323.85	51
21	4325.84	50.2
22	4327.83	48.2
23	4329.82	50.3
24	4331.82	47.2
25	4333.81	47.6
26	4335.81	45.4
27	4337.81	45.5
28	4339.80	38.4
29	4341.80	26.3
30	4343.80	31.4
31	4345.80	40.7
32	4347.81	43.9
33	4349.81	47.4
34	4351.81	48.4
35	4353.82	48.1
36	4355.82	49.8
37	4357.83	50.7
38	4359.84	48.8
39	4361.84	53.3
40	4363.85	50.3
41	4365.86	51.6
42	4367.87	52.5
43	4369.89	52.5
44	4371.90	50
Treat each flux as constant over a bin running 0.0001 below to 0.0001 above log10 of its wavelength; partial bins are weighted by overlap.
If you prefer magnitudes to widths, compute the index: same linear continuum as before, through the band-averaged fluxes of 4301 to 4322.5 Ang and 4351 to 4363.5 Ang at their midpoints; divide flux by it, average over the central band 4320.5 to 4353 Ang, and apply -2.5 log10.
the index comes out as 0.16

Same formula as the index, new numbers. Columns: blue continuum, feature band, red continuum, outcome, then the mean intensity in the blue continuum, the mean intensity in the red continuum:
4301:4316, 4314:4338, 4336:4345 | -0.12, 54.8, 36.4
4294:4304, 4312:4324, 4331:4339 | -0.07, 52.9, 46.2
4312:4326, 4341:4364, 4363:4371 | 0.16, 52.5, 51.7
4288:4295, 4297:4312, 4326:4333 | -0.07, 52.4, 48.8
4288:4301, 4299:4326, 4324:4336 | -0.07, 52.6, 48.6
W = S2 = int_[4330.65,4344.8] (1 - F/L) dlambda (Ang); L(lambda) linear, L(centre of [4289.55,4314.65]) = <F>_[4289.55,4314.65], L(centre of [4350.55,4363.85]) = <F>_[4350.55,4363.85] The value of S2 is 3.02 Ang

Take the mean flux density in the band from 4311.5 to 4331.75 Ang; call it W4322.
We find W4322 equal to 51.7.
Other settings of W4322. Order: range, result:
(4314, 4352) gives 46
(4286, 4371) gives 49.6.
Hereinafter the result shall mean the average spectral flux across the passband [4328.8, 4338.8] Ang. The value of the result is 47.2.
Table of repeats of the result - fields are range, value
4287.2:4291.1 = 53.1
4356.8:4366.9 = 51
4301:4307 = 53.9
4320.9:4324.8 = 51.9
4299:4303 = 53.6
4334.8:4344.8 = 37.4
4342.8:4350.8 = 40.8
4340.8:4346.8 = 32.8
